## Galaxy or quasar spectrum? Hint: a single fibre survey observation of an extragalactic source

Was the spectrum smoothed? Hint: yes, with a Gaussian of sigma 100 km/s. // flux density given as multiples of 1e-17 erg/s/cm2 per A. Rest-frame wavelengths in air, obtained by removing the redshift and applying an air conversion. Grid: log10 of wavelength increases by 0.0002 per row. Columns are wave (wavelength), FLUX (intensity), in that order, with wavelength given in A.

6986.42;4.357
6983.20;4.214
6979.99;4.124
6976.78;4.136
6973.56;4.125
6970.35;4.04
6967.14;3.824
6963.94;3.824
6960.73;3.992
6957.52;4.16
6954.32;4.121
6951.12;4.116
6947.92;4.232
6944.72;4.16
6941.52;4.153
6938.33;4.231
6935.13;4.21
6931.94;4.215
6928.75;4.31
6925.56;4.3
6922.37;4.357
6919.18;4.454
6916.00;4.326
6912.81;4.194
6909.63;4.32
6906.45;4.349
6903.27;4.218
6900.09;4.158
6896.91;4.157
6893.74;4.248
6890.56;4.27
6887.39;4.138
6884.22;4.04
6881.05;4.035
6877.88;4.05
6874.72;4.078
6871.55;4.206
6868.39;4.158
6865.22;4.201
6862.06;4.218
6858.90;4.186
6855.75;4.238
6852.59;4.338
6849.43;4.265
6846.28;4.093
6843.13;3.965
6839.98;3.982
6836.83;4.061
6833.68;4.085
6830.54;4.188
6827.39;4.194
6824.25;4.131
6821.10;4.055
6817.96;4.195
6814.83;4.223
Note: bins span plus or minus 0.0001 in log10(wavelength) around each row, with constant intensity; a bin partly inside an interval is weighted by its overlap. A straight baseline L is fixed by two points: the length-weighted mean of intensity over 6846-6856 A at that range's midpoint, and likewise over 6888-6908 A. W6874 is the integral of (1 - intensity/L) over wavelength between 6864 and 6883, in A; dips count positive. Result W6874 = 0.5 A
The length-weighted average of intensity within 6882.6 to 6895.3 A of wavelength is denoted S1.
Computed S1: 4.17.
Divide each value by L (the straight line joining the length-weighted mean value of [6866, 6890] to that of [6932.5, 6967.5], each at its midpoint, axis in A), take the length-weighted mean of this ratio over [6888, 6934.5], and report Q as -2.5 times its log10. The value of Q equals -0.042 mag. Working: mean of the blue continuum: 4.11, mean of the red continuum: 4.11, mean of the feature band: 4.27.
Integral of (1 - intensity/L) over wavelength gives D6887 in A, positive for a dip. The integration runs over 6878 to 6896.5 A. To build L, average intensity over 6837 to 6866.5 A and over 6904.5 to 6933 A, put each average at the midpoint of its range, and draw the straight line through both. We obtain 0.45 A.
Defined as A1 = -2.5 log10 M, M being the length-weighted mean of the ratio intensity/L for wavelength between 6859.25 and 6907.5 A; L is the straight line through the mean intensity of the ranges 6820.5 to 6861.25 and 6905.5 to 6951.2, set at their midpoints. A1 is 0.01 mag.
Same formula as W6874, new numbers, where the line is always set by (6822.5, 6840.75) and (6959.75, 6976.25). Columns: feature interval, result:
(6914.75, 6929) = -1.2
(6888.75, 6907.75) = -0.9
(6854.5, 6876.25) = -0.6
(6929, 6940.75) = -0.6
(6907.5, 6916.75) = -0.6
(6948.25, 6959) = -0.4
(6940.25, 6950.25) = -0.5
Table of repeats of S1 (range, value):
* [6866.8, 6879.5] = 4.12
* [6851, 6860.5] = 4.25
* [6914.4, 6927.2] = 4.36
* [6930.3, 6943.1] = 4.2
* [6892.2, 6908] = 4.23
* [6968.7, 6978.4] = 4.1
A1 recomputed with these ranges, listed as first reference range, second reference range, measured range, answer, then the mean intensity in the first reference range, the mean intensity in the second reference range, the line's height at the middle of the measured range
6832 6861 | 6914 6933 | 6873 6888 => 0.04 mag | 4.14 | 4.33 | 4.22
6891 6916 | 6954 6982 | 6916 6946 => -0.03 mag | 4.24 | 4.04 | 4.15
